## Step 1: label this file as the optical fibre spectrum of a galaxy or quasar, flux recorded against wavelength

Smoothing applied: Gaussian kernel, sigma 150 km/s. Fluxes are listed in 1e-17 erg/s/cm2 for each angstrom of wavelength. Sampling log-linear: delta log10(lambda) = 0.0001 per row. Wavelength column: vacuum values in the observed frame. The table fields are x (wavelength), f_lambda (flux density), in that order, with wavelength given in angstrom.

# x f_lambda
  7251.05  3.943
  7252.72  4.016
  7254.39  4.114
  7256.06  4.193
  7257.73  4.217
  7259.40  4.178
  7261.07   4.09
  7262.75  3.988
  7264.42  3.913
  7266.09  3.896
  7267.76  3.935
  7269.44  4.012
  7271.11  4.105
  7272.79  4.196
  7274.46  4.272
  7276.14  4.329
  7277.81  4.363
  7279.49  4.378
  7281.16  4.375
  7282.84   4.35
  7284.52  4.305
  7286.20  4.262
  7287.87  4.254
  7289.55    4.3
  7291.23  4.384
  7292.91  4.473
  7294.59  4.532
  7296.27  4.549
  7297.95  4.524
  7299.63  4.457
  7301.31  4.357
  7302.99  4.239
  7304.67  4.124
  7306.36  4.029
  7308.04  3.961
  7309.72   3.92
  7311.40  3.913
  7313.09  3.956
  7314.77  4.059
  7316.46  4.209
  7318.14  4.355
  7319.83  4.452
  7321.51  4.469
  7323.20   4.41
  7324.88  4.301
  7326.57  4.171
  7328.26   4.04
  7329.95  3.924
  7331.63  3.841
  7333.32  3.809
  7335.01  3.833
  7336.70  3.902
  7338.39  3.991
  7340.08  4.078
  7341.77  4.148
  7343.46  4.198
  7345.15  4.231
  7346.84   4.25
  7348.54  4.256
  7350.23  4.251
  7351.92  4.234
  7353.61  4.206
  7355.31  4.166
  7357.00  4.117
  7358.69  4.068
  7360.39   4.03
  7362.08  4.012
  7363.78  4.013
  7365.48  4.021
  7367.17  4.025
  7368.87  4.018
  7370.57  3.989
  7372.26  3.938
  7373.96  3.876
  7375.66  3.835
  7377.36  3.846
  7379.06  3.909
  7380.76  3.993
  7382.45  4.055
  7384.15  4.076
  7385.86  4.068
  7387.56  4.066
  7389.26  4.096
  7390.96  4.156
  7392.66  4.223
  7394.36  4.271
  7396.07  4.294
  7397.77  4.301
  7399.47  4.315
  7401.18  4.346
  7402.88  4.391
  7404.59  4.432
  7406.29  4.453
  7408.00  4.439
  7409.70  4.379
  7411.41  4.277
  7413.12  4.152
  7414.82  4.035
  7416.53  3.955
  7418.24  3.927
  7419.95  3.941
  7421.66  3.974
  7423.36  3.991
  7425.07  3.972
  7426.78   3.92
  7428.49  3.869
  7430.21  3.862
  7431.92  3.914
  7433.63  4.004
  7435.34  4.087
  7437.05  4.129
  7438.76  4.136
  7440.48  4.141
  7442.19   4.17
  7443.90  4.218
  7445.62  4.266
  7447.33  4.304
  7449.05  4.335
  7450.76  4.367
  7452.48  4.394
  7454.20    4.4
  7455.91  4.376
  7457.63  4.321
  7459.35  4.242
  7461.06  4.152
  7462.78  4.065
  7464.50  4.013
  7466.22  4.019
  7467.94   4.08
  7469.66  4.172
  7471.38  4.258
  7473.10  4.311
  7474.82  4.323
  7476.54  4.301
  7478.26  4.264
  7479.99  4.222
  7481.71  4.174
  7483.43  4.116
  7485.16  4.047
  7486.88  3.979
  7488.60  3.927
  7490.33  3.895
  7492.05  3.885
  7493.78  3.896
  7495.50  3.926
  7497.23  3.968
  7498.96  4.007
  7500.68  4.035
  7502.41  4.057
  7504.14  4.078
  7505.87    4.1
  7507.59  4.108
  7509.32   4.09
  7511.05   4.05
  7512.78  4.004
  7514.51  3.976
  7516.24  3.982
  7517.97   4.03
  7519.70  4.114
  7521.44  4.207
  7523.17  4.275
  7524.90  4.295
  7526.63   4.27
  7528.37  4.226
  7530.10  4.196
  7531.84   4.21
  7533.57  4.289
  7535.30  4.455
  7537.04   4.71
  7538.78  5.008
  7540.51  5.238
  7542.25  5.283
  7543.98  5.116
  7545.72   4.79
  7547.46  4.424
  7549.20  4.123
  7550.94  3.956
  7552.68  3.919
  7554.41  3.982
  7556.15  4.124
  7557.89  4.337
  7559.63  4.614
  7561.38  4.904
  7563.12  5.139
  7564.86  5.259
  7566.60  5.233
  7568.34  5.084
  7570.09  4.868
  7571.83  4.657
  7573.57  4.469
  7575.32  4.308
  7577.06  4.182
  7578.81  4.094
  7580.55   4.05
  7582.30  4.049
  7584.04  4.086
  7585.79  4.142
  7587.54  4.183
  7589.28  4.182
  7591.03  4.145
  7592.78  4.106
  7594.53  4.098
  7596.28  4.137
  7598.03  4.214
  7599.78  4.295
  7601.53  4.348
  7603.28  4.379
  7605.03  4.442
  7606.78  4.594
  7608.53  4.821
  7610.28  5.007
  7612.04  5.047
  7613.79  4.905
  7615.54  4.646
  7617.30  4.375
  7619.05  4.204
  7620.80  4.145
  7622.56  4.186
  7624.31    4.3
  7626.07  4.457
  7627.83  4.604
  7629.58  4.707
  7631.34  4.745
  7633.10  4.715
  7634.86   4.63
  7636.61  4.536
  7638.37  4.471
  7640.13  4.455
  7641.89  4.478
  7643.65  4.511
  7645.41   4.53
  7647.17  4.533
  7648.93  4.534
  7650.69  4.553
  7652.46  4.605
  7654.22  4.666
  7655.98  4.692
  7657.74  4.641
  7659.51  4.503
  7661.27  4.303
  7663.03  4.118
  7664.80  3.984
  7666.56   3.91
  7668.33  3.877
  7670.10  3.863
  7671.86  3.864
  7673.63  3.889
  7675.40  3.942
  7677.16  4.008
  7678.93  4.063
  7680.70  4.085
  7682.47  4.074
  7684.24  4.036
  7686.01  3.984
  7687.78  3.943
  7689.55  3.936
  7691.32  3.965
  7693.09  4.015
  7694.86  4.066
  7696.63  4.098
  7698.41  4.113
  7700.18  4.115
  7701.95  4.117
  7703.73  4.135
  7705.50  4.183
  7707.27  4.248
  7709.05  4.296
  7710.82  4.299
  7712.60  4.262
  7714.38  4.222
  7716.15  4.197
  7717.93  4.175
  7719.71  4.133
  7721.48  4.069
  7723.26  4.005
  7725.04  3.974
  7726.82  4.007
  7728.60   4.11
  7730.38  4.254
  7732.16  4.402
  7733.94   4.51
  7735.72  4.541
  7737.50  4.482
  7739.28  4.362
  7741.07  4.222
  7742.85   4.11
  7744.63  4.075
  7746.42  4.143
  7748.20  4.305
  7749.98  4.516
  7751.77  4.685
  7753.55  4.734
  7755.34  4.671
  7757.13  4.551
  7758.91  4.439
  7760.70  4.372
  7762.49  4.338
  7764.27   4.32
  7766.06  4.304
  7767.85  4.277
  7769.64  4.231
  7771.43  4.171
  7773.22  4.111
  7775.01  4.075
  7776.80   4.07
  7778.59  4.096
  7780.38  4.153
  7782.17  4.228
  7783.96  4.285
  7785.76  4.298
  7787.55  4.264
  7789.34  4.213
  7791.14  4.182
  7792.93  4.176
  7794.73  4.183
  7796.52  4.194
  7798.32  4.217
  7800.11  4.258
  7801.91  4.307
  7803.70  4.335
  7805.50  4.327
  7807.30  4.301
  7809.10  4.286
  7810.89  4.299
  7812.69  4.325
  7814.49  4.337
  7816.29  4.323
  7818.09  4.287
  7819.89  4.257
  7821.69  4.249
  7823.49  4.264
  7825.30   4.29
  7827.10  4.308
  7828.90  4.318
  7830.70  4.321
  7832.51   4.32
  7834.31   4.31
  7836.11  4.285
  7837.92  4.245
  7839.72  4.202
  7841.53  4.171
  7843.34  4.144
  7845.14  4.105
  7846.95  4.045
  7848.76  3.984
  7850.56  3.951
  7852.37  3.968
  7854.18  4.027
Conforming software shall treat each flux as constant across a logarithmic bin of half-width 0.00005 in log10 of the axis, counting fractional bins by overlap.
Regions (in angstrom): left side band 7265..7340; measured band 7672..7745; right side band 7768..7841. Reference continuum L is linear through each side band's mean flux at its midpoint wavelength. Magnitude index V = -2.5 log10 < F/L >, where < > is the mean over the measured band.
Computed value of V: 0.03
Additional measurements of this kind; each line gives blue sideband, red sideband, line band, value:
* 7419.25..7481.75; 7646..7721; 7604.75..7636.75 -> -0.10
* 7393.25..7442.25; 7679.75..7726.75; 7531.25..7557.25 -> -0.10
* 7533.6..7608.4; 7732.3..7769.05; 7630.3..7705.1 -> 0.05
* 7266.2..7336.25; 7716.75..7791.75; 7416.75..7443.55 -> 0.06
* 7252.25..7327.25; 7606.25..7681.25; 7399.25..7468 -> 0.03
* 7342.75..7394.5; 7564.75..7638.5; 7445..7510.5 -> 0.03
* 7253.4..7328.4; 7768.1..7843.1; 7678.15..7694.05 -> 0.06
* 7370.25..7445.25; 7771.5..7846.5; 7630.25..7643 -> -0.10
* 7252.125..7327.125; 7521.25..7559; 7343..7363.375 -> 0.03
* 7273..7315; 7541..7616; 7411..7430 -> 0.10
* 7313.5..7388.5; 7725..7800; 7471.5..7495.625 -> 0.01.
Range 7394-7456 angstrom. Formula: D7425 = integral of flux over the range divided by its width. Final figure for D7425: 4.18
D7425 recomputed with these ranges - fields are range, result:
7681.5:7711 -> 4.09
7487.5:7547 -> 4.26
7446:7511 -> 4.14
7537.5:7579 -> 4.64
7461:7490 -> 4.14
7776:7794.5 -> 4.2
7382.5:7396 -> 4.14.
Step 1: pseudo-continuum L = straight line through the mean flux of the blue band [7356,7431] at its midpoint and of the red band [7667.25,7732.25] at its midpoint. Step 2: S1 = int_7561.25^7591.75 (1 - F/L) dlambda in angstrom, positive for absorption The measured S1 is -3.1 angstrom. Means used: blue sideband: 4.09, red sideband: 4.08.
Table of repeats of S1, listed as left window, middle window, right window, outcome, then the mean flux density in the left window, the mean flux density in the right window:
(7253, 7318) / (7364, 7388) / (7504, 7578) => 1.7 angstrom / 4.2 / 4.44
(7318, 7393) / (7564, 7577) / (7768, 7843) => -2.0 angstrom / 4.08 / 4.25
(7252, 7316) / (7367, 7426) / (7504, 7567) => 2.4 angstrom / 4.2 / 4.41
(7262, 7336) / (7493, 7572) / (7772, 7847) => -3.1 angstrom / 4.19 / 4.24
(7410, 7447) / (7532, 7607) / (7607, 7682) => -3.1 angstrom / 4.05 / 4.41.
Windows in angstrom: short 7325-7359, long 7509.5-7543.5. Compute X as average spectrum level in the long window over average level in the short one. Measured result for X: 1.07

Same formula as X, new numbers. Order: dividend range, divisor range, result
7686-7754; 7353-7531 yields 1.02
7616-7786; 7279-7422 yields 1.03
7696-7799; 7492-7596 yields 0.98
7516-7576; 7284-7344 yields 1.08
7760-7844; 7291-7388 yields 1.03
